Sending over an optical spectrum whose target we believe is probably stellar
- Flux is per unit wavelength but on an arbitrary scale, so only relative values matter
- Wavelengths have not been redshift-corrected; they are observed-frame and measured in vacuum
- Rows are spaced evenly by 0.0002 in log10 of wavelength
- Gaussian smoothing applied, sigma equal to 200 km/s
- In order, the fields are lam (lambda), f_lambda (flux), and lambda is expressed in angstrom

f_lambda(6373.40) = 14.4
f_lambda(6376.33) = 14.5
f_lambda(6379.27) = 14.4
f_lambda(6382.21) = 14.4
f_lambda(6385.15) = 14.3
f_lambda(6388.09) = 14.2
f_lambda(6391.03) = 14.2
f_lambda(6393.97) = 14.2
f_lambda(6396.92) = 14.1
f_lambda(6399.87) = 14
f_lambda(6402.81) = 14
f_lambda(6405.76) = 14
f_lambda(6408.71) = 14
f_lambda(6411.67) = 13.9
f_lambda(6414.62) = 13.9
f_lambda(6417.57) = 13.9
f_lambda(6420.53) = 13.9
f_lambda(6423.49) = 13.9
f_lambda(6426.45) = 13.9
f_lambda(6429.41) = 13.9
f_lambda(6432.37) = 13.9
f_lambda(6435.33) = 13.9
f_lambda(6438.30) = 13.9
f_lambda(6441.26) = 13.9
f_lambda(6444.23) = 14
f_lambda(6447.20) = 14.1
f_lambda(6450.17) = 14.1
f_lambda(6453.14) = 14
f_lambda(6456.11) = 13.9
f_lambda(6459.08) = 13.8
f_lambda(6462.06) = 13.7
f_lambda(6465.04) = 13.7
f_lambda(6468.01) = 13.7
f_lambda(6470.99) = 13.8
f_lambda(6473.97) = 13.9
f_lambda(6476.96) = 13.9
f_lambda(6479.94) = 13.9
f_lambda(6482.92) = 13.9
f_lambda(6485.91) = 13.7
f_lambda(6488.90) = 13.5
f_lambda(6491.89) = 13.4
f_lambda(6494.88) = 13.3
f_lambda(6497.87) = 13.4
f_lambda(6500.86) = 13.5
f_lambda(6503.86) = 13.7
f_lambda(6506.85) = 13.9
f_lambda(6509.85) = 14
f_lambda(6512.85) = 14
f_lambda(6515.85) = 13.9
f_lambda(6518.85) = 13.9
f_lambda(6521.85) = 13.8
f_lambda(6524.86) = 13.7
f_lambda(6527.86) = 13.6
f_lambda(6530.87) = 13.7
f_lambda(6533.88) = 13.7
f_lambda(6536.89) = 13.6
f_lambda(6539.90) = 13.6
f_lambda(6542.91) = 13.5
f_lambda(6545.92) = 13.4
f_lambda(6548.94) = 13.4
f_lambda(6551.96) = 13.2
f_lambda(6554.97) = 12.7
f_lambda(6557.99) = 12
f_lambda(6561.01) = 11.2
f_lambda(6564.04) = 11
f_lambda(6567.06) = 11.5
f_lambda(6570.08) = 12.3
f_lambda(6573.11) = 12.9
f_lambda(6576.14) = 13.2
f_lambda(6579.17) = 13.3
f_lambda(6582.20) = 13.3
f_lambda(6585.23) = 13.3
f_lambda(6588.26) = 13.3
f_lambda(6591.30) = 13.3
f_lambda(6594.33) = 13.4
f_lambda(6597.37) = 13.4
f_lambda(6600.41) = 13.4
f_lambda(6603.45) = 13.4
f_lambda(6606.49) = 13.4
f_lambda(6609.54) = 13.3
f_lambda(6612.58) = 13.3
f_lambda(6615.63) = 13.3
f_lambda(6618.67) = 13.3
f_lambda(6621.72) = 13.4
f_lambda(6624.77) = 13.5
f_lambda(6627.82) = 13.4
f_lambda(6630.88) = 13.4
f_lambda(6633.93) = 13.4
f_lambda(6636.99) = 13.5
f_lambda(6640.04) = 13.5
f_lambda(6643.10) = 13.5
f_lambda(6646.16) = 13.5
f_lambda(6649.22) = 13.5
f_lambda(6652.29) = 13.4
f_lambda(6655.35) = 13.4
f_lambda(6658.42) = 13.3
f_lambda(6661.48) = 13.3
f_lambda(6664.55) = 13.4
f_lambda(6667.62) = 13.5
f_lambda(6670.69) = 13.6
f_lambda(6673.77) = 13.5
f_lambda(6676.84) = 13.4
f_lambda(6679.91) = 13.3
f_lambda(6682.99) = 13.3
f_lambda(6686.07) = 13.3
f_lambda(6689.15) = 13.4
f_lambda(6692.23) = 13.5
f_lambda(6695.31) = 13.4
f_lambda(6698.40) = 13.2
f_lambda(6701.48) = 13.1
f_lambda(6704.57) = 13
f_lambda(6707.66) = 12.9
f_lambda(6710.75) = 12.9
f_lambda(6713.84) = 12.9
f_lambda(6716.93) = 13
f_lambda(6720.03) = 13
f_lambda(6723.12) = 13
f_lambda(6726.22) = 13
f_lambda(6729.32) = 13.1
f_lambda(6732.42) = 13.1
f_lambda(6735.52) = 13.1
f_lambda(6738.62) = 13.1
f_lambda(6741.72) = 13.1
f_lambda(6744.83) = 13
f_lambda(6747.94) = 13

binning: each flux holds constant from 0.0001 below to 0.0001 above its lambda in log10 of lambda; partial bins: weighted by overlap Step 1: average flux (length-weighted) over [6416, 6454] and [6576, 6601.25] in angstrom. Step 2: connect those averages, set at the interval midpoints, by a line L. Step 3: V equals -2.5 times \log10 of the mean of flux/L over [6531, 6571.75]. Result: 0.06 mag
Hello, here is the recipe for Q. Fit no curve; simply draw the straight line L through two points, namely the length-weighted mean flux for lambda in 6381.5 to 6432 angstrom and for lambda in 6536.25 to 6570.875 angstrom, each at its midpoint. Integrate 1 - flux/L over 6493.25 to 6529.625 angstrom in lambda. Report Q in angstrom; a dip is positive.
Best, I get -2.00 angstrom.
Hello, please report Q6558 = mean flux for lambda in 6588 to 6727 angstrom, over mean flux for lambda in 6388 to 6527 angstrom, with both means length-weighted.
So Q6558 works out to 1.0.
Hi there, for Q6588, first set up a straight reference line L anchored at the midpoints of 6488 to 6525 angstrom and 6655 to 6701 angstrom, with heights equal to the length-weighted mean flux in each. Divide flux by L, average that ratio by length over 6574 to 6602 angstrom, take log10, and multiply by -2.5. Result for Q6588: 0.02 mag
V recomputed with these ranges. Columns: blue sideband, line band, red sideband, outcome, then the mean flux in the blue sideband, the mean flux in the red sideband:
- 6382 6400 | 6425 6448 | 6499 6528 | 0.009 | 14.2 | 13.8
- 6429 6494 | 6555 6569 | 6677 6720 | 0.170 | 13.8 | 13.2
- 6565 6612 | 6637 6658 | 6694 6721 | -0.032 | 13.1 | 13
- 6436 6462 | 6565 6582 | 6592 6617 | 0.069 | 13.9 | 13.4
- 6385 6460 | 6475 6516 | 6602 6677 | 0.007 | 14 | 13.4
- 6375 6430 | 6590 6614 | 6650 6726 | 0.011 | 14.1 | 13.2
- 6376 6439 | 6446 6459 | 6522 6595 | -0.021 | 14.1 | 13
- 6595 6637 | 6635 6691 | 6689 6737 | -0.015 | 13.4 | 13.1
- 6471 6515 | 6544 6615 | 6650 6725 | 0.049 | 13.7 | 13.2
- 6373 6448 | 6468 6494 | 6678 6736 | 0.008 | 14.1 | 13.1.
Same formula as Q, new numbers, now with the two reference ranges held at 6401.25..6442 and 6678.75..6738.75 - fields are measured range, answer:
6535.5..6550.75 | 0.1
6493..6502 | 0.2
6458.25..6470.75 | 0.1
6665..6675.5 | -0.2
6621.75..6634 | -0.1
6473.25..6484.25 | -0.1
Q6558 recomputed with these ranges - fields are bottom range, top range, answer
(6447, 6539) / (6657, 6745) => 0.96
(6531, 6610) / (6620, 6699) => 1.03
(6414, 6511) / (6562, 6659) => 0.95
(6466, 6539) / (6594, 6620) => 0.97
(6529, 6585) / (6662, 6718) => 1.03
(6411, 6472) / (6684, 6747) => 0.94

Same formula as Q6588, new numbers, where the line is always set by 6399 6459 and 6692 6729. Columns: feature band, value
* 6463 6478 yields 0.002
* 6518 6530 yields -0.007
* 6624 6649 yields -0.014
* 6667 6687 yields -0.020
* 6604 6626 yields 0.000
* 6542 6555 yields 0.022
